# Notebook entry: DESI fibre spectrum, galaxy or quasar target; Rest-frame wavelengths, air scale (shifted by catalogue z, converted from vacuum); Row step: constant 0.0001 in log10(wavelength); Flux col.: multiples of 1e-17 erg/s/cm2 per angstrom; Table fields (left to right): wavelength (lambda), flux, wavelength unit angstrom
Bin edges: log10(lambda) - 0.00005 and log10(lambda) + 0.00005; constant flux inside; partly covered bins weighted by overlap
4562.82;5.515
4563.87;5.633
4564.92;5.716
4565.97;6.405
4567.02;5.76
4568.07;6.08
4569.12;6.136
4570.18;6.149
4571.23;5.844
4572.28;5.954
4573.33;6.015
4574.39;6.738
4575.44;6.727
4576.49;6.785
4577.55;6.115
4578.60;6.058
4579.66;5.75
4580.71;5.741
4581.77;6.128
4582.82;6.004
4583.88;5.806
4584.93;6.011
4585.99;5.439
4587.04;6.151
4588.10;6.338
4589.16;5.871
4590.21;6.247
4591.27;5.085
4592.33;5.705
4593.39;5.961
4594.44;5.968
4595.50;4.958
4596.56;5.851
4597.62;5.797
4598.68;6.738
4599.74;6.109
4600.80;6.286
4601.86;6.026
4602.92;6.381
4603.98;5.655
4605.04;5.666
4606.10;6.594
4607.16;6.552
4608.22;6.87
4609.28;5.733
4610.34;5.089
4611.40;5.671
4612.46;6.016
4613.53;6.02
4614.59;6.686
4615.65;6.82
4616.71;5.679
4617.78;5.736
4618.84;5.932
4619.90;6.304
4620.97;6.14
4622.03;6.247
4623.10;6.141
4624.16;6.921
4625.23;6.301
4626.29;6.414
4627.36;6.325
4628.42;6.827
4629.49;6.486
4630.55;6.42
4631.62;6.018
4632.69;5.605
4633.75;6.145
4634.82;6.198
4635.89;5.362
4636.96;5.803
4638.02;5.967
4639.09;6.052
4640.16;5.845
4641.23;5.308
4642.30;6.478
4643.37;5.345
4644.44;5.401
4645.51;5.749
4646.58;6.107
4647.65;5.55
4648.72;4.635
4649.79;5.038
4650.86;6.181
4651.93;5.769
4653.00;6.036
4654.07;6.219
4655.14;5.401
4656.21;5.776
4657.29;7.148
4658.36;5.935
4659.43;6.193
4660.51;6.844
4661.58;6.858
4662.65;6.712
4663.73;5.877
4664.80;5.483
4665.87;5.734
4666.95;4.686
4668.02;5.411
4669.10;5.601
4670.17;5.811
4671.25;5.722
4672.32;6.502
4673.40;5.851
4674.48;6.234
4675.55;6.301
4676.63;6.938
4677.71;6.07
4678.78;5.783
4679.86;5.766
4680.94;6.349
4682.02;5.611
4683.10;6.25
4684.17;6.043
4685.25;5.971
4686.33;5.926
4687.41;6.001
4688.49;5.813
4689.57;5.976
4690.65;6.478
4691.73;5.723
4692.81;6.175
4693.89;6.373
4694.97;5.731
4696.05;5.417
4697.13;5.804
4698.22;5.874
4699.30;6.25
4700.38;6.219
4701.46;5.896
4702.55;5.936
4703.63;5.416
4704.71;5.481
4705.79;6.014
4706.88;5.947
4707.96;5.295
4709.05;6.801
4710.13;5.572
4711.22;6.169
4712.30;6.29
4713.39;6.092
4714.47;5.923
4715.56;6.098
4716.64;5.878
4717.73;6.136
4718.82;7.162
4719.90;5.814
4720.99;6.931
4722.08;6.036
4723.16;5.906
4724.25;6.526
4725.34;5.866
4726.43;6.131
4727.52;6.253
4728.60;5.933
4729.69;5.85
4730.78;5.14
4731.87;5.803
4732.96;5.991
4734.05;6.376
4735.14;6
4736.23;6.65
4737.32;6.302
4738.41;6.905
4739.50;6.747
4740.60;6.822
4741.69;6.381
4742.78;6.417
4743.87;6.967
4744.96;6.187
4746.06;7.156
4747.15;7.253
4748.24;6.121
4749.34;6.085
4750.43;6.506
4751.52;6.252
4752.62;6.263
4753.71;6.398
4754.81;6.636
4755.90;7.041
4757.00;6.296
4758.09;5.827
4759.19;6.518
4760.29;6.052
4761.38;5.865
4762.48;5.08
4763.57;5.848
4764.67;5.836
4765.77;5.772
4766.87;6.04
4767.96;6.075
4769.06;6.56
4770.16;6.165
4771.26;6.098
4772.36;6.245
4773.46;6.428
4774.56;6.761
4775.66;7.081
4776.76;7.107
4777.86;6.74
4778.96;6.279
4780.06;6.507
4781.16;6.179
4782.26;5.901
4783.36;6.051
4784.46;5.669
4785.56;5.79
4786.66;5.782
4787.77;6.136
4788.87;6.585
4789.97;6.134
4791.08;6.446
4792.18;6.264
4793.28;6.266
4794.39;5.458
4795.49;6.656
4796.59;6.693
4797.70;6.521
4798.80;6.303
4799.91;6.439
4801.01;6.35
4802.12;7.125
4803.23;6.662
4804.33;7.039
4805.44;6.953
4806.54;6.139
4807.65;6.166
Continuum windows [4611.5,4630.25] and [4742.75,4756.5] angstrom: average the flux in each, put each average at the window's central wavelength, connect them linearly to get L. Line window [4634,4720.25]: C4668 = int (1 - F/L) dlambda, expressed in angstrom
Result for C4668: 6.2 angstrom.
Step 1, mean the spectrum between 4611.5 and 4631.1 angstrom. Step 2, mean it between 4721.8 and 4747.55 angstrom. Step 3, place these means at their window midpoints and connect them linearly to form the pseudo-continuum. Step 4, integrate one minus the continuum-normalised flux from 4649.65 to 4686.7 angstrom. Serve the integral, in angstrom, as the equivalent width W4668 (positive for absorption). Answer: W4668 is 1.69 angstrom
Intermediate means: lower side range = 6.29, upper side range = 6.32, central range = 6.01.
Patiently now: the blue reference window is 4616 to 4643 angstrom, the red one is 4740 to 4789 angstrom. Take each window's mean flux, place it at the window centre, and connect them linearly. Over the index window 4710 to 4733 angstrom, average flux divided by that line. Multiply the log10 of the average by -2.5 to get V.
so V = 0.028 mag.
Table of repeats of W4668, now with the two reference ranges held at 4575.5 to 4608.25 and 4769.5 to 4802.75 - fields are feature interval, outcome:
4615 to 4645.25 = 0.01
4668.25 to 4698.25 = 0.82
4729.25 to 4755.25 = -0.49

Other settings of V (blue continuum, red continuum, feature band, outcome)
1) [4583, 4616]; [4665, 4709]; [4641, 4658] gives 0.03 mag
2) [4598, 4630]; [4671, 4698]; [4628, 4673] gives 0.04 mag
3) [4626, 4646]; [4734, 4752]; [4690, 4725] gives 0.06 mag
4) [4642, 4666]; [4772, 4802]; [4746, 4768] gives 0.00 mag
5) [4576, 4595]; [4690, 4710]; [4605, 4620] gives -0.03 mag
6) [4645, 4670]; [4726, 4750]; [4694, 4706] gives 0.05 mag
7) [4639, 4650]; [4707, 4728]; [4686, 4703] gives 0.00 mag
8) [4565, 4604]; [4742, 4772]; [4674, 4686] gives 0.01 mag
